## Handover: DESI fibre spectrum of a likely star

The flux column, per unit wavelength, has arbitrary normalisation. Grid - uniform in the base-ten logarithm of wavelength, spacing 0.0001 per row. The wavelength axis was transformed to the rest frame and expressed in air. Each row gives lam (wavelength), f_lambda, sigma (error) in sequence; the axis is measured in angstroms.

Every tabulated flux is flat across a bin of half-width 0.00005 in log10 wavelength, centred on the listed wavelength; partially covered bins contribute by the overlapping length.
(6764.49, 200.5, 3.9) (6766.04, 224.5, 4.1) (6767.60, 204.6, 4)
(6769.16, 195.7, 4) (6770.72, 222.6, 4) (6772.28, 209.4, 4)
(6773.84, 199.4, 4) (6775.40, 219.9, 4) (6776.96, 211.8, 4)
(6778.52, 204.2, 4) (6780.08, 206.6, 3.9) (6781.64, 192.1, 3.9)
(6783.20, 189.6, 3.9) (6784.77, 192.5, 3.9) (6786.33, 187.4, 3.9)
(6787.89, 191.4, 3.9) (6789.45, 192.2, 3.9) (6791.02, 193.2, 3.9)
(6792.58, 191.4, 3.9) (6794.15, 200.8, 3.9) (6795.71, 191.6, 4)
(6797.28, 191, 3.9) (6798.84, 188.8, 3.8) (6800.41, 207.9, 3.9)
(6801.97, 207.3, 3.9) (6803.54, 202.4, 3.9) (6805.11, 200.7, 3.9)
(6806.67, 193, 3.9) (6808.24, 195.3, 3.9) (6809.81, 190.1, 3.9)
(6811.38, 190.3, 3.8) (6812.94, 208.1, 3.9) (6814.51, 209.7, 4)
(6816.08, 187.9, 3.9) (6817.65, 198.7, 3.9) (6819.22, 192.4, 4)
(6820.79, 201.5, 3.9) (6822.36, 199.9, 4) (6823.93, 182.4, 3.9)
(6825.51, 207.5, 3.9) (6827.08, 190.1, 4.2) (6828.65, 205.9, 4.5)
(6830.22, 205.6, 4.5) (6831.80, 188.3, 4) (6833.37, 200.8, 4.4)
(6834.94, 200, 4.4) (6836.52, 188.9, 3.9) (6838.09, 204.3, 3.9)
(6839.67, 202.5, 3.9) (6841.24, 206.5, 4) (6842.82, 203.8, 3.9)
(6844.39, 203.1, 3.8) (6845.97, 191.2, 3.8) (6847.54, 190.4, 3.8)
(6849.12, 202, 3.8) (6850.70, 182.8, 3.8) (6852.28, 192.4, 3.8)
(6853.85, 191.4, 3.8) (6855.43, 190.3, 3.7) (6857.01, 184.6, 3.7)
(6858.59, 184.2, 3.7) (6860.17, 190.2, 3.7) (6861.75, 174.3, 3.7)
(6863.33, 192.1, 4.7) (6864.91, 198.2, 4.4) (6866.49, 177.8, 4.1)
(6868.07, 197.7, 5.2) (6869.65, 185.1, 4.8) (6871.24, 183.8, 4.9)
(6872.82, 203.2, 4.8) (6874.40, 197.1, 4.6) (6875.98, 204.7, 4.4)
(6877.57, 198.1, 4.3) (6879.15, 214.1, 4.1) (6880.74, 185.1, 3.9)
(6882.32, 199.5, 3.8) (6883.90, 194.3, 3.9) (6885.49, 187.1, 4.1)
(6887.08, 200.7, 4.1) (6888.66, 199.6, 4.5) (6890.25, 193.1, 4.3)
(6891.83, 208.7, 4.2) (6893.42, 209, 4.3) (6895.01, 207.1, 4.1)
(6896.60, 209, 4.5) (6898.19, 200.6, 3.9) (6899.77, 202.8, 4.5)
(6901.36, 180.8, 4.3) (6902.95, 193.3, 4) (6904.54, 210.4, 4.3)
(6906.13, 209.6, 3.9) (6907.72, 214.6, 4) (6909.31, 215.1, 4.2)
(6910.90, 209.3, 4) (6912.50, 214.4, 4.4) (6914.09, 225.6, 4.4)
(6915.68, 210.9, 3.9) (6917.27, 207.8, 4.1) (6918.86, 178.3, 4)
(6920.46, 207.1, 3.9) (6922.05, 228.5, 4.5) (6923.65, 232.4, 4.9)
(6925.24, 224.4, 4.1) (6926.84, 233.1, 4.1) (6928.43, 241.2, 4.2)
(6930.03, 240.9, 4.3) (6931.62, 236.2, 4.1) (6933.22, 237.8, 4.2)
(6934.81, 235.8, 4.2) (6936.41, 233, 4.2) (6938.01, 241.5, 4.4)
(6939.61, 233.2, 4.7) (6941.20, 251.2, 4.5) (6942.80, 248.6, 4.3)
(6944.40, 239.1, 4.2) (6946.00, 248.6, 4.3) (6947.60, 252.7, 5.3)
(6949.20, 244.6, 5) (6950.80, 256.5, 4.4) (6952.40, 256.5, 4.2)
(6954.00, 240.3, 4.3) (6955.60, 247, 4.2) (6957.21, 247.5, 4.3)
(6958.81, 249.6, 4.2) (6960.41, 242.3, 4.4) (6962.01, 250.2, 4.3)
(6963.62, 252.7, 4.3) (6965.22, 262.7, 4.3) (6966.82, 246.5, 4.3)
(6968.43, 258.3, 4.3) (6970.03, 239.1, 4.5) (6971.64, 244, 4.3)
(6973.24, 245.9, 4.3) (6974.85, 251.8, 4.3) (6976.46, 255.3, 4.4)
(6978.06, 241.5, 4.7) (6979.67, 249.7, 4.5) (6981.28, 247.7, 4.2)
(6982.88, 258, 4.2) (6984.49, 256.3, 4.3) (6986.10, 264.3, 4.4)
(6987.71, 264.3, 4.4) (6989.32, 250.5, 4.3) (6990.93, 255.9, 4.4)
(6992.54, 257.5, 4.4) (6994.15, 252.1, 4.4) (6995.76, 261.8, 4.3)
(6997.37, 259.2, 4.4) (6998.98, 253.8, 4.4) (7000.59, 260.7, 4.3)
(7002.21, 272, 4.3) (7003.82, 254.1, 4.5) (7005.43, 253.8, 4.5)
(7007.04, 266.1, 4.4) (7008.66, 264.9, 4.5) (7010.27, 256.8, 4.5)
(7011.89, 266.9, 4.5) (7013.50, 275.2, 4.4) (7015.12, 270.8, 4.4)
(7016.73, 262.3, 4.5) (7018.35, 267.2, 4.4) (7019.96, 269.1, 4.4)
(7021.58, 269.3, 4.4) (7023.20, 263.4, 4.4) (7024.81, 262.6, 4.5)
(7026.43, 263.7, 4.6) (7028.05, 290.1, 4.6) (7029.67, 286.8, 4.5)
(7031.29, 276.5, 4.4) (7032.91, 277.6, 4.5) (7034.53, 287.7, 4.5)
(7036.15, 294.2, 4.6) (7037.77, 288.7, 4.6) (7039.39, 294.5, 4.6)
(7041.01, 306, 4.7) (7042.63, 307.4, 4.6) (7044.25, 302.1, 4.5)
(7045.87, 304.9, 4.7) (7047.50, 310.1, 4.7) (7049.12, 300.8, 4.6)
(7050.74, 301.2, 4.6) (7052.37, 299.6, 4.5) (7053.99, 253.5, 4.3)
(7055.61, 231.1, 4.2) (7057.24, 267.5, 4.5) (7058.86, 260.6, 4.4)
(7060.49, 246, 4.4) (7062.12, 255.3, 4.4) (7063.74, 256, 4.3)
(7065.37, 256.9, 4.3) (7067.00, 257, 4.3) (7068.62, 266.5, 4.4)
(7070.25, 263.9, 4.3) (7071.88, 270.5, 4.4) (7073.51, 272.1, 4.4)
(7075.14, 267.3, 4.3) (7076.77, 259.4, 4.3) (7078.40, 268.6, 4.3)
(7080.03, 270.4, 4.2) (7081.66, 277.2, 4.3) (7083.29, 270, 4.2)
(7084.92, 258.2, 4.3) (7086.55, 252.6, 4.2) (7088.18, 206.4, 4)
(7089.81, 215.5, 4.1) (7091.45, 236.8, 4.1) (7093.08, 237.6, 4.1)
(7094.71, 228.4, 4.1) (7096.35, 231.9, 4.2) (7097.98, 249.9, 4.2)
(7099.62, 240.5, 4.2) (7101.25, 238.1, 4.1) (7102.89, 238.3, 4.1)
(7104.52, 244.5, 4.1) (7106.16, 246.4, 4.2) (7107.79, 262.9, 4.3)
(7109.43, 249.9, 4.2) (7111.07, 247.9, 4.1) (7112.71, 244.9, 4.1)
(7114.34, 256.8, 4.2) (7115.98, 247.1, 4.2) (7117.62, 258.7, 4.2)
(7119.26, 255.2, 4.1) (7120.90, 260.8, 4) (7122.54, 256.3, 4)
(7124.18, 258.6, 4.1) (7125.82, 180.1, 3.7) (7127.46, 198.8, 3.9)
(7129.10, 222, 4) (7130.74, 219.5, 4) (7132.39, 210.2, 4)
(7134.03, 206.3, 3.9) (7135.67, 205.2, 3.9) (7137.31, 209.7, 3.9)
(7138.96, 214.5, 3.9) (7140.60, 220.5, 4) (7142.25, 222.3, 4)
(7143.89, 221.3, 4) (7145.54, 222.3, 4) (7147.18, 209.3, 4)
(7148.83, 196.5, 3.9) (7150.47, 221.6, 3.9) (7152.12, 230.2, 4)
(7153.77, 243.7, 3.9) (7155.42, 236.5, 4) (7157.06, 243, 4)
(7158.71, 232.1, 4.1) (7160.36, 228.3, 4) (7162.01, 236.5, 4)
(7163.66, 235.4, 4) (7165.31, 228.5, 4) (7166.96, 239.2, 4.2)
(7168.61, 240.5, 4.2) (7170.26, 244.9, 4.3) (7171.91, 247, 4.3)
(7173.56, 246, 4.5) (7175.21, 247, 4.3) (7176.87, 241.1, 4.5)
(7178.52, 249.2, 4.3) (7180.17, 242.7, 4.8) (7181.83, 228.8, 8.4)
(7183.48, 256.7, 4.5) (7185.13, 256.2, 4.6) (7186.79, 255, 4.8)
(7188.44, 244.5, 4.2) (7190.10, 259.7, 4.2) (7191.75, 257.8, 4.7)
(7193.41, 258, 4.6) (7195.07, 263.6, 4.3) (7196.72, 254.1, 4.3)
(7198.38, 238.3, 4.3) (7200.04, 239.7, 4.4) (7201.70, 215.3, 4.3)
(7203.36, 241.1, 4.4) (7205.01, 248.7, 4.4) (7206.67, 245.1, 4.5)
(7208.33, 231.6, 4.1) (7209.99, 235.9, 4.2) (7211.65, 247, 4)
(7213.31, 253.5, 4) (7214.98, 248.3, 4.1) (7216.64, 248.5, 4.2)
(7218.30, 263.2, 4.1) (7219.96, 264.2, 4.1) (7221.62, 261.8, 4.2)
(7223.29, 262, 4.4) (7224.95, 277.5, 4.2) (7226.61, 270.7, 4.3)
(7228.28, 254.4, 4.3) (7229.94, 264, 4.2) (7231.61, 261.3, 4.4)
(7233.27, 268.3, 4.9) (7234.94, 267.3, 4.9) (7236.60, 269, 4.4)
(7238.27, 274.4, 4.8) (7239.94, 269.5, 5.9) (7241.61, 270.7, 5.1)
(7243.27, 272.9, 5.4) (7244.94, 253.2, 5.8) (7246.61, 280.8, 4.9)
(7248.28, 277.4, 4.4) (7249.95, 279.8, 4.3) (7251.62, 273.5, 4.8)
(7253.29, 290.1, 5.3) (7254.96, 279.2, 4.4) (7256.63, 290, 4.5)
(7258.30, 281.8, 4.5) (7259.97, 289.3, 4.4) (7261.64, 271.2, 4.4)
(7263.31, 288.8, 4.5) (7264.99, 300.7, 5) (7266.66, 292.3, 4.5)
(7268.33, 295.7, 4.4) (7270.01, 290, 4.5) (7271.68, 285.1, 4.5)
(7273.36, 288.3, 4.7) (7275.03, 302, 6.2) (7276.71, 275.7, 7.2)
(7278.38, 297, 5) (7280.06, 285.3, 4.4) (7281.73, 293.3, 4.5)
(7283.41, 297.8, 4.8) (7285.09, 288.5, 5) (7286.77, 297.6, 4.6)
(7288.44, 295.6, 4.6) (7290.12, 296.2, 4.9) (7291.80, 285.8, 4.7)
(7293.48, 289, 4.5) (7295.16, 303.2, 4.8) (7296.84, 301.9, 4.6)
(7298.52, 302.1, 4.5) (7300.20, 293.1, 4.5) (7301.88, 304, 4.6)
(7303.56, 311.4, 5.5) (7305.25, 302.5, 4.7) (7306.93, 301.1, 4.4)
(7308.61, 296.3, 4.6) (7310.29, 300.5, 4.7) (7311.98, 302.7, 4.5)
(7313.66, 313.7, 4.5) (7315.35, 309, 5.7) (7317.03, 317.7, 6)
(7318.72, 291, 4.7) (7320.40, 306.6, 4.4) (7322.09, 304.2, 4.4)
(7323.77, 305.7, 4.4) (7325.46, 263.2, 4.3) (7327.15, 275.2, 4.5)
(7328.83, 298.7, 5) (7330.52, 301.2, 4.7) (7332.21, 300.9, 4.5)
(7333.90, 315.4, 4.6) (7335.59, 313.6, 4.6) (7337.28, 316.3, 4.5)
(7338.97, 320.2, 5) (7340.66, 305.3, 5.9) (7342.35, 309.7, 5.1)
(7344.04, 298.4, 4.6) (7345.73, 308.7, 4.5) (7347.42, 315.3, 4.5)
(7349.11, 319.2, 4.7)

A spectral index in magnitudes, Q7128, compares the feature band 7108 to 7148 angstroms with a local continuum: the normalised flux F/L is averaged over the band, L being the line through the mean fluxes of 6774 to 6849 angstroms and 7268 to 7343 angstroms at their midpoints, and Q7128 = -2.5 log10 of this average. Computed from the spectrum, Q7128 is 0.15 mag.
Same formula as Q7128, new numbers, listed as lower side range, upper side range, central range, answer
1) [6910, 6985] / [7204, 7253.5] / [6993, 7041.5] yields -0.11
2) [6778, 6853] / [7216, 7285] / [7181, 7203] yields 0.08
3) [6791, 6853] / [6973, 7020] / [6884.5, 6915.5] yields 0.10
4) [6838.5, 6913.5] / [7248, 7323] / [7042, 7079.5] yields -0.13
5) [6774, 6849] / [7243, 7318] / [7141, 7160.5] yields 0.18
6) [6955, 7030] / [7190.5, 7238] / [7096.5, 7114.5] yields 0.04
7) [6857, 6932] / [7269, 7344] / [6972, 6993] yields -0.13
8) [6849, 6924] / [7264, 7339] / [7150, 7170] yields 0.13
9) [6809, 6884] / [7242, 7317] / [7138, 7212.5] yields 0.13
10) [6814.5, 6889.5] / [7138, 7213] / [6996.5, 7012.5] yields -0.21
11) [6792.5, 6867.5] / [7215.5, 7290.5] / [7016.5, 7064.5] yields -0.18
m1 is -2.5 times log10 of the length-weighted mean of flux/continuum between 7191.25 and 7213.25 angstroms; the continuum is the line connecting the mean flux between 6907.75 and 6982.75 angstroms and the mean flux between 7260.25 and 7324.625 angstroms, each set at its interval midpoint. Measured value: 0.15 mag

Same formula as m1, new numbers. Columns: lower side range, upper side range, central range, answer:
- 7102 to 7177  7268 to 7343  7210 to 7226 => 0.03 mag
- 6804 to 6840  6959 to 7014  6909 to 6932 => 0.06 mag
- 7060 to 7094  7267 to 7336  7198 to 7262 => 0.09 mag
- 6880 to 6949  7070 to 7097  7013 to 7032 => -0.14 mag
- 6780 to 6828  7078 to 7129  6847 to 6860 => 0.08 mag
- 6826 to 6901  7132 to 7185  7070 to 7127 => -0.12 mag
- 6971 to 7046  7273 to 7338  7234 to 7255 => 0.07 mag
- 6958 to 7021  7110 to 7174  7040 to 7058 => -0.17 mag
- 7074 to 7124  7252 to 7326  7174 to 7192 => 0.09 mag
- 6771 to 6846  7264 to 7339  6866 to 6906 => 0.09 mag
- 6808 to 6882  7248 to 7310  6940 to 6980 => -0.13 mag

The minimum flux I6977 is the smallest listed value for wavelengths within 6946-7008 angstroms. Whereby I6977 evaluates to 239.1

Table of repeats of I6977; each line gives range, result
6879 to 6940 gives 178.3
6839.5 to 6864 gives 174.3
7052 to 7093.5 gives 206.4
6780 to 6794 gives 187.4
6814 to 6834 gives 182.4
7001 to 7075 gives 231.1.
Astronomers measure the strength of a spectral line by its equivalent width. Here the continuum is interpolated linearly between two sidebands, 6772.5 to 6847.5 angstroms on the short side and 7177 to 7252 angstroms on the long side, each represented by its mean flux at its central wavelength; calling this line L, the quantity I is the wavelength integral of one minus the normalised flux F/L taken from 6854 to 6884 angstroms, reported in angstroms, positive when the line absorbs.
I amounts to 2.1 angstroms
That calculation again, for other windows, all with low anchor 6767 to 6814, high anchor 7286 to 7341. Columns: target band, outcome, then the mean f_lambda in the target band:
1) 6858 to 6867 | 1.13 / 186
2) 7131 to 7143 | 2.42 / 213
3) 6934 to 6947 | -0.75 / 242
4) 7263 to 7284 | 0.12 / 292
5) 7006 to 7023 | -1.66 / 266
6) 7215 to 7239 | 1.70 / 264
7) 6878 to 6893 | 1.33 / 198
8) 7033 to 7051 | -3.67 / 299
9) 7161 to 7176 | 1.79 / 240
